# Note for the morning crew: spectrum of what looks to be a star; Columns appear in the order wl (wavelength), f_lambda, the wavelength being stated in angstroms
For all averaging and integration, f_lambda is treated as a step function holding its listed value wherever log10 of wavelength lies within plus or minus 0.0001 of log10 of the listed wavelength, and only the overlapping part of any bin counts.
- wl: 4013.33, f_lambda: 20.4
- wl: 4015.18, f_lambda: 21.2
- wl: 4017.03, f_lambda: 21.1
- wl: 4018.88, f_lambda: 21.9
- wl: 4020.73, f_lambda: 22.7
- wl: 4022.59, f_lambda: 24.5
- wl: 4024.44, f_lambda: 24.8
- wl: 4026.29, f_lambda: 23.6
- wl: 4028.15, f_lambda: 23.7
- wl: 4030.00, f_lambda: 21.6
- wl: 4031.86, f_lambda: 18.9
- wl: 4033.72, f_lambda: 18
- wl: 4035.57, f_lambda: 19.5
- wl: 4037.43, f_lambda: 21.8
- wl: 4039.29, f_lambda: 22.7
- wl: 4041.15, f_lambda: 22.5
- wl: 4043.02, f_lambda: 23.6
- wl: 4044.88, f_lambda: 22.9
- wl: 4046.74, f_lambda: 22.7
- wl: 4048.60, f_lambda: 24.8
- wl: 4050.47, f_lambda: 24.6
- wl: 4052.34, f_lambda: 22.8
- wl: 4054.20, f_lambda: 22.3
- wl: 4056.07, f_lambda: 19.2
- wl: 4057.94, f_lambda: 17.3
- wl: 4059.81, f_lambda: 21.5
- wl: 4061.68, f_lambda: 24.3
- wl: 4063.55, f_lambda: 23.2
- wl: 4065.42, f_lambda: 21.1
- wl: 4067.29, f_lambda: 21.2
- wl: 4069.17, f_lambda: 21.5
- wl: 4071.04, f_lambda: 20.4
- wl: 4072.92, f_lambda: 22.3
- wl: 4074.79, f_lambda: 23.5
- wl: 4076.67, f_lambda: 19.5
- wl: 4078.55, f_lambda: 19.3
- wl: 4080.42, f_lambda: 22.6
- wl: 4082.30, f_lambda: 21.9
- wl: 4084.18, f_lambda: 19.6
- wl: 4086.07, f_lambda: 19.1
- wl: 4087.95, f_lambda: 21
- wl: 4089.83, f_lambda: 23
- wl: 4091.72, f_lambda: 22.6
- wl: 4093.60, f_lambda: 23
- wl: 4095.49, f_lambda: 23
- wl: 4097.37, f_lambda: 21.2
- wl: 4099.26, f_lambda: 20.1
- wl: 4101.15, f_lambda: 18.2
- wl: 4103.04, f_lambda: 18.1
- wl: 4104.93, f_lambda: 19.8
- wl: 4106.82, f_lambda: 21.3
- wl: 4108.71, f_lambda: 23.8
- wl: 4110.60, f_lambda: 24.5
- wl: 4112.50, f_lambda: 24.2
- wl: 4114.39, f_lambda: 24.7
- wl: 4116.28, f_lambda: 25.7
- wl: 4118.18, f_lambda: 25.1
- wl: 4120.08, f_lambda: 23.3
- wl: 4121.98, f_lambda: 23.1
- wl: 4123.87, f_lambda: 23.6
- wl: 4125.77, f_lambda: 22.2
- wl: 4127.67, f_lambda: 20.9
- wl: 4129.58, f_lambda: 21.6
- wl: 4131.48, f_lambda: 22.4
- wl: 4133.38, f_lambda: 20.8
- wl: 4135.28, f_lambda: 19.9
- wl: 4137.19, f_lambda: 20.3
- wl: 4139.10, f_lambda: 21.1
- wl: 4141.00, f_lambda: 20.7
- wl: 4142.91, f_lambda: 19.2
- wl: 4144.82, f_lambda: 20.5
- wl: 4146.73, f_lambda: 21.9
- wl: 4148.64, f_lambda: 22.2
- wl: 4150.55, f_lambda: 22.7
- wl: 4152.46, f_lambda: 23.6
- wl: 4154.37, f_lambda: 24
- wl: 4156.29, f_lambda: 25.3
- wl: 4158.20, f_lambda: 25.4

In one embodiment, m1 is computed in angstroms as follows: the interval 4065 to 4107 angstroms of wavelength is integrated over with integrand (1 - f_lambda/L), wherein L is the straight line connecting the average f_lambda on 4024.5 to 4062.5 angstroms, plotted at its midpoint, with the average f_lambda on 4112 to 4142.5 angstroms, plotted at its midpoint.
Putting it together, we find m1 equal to 2.2 angstroms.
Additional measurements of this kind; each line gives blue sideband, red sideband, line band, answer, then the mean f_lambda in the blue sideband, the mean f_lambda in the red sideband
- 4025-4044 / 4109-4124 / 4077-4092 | 1.46 angstroms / 21.7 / 24.3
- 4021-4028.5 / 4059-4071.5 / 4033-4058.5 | 1.21 angstroms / 24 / 22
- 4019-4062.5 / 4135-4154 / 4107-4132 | -2.18 angstroms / 22.2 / 21.3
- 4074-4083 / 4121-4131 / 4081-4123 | -0.59 angstroms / 21.3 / 22.3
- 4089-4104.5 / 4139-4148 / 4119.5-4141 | -0.89 angstroms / 21.1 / 20.7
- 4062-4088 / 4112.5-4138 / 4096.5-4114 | 0.59 angstroms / 21.2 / 22.7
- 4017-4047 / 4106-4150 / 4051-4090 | 1.68 angstroms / 22.2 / 22.3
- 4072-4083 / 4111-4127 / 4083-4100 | 0.70 angstroms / 21.5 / 24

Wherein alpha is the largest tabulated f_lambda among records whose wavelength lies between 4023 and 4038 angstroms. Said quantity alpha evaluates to 24.8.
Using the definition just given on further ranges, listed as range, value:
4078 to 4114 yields 24.5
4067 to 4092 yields 23.5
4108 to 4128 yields 25.7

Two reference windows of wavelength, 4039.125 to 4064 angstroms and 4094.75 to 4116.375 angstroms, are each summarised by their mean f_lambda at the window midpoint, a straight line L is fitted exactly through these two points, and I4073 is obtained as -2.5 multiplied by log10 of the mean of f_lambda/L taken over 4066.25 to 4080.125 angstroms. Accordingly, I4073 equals 0.05 mag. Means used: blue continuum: 22.4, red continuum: 21.9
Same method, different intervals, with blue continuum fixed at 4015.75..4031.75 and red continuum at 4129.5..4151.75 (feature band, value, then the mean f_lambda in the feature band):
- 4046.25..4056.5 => -0.03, 22.9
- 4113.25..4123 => -0.14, 24.4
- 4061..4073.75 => 0.01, 21.9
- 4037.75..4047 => -0.02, 22.8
